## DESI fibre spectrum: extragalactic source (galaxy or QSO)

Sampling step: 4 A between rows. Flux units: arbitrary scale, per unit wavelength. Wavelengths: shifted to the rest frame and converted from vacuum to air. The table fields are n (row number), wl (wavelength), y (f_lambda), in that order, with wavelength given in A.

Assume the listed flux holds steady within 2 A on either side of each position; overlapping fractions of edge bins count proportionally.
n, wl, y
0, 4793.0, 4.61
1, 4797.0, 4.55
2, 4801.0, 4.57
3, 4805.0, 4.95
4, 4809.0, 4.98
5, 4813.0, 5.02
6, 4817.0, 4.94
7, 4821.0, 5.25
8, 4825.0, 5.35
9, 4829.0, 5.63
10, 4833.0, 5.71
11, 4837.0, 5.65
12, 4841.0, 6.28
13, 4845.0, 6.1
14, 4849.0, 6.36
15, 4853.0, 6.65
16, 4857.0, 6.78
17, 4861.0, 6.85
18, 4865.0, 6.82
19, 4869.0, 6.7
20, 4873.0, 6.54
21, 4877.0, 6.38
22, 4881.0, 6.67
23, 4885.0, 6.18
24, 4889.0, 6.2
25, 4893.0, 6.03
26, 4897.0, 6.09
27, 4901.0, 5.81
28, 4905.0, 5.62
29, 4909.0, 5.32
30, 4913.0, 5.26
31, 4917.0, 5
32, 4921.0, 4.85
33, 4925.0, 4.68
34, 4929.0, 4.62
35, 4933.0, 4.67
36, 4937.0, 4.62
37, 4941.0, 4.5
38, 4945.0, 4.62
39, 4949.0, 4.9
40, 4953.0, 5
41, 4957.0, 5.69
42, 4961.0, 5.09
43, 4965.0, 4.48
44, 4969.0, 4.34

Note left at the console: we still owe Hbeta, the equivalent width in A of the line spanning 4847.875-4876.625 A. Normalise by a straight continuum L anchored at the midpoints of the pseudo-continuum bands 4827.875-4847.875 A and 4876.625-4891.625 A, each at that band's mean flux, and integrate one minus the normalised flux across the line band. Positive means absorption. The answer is -2.5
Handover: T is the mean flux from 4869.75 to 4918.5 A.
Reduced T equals 5.95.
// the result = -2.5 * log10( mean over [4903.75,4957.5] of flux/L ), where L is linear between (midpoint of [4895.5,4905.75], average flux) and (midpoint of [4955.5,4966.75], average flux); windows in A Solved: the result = 0.11 mag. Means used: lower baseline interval 5.85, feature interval 4.92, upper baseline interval 5.07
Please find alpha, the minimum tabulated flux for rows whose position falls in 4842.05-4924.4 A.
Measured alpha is 4.85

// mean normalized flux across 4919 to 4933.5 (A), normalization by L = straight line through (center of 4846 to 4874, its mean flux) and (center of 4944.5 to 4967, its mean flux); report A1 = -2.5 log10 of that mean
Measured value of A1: 0.17 mag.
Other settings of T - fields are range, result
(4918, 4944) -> 4.67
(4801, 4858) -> 5.63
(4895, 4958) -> 5.07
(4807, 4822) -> 5.03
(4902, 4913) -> 5.46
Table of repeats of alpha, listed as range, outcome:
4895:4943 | 4.5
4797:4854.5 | 4.55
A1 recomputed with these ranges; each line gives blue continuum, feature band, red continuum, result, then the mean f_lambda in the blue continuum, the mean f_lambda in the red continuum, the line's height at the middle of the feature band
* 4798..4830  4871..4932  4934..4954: -0.174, 5.05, 4.71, 4.82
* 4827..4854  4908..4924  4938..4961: 0.044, 6.03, 4.94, 5.28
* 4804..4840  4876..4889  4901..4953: -0.245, 5.31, 4.93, 5.09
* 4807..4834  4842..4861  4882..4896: -0.149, 5.25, 6.17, 5.67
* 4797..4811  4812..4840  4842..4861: 0.035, 4.79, 6.5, 5.58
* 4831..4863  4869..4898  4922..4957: -0.116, 6.3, 4.76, 5.69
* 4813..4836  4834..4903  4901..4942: -0.221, 5.36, 4.97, 5.18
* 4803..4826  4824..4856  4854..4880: -0.028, 5.07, 6.68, 5.85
